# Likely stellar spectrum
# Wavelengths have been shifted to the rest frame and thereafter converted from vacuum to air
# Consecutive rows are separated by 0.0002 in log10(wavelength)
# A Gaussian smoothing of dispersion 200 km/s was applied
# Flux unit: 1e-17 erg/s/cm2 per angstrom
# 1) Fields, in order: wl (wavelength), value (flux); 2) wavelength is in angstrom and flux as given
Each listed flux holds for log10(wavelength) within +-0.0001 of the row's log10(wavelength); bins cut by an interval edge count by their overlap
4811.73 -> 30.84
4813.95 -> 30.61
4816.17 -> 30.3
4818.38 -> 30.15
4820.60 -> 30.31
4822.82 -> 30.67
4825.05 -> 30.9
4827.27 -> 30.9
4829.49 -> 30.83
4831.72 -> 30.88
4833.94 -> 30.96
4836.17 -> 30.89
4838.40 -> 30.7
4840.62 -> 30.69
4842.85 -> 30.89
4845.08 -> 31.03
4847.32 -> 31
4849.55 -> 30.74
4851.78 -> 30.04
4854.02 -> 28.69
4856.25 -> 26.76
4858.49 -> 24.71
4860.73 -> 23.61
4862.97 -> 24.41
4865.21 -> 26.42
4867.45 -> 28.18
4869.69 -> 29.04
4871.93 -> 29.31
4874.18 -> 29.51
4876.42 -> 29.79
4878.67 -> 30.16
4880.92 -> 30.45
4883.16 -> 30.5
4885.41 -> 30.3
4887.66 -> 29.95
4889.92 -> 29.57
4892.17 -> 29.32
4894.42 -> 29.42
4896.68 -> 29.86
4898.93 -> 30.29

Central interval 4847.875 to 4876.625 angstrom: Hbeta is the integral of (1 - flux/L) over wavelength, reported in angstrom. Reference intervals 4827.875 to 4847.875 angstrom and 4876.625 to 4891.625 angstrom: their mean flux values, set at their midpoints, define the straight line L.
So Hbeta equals 2.5 angstrom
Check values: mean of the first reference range 30.9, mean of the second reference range 30.1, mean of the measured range 27.8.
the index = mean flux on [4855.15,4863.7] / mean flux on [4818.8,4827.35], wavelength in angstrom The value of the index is 0.81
